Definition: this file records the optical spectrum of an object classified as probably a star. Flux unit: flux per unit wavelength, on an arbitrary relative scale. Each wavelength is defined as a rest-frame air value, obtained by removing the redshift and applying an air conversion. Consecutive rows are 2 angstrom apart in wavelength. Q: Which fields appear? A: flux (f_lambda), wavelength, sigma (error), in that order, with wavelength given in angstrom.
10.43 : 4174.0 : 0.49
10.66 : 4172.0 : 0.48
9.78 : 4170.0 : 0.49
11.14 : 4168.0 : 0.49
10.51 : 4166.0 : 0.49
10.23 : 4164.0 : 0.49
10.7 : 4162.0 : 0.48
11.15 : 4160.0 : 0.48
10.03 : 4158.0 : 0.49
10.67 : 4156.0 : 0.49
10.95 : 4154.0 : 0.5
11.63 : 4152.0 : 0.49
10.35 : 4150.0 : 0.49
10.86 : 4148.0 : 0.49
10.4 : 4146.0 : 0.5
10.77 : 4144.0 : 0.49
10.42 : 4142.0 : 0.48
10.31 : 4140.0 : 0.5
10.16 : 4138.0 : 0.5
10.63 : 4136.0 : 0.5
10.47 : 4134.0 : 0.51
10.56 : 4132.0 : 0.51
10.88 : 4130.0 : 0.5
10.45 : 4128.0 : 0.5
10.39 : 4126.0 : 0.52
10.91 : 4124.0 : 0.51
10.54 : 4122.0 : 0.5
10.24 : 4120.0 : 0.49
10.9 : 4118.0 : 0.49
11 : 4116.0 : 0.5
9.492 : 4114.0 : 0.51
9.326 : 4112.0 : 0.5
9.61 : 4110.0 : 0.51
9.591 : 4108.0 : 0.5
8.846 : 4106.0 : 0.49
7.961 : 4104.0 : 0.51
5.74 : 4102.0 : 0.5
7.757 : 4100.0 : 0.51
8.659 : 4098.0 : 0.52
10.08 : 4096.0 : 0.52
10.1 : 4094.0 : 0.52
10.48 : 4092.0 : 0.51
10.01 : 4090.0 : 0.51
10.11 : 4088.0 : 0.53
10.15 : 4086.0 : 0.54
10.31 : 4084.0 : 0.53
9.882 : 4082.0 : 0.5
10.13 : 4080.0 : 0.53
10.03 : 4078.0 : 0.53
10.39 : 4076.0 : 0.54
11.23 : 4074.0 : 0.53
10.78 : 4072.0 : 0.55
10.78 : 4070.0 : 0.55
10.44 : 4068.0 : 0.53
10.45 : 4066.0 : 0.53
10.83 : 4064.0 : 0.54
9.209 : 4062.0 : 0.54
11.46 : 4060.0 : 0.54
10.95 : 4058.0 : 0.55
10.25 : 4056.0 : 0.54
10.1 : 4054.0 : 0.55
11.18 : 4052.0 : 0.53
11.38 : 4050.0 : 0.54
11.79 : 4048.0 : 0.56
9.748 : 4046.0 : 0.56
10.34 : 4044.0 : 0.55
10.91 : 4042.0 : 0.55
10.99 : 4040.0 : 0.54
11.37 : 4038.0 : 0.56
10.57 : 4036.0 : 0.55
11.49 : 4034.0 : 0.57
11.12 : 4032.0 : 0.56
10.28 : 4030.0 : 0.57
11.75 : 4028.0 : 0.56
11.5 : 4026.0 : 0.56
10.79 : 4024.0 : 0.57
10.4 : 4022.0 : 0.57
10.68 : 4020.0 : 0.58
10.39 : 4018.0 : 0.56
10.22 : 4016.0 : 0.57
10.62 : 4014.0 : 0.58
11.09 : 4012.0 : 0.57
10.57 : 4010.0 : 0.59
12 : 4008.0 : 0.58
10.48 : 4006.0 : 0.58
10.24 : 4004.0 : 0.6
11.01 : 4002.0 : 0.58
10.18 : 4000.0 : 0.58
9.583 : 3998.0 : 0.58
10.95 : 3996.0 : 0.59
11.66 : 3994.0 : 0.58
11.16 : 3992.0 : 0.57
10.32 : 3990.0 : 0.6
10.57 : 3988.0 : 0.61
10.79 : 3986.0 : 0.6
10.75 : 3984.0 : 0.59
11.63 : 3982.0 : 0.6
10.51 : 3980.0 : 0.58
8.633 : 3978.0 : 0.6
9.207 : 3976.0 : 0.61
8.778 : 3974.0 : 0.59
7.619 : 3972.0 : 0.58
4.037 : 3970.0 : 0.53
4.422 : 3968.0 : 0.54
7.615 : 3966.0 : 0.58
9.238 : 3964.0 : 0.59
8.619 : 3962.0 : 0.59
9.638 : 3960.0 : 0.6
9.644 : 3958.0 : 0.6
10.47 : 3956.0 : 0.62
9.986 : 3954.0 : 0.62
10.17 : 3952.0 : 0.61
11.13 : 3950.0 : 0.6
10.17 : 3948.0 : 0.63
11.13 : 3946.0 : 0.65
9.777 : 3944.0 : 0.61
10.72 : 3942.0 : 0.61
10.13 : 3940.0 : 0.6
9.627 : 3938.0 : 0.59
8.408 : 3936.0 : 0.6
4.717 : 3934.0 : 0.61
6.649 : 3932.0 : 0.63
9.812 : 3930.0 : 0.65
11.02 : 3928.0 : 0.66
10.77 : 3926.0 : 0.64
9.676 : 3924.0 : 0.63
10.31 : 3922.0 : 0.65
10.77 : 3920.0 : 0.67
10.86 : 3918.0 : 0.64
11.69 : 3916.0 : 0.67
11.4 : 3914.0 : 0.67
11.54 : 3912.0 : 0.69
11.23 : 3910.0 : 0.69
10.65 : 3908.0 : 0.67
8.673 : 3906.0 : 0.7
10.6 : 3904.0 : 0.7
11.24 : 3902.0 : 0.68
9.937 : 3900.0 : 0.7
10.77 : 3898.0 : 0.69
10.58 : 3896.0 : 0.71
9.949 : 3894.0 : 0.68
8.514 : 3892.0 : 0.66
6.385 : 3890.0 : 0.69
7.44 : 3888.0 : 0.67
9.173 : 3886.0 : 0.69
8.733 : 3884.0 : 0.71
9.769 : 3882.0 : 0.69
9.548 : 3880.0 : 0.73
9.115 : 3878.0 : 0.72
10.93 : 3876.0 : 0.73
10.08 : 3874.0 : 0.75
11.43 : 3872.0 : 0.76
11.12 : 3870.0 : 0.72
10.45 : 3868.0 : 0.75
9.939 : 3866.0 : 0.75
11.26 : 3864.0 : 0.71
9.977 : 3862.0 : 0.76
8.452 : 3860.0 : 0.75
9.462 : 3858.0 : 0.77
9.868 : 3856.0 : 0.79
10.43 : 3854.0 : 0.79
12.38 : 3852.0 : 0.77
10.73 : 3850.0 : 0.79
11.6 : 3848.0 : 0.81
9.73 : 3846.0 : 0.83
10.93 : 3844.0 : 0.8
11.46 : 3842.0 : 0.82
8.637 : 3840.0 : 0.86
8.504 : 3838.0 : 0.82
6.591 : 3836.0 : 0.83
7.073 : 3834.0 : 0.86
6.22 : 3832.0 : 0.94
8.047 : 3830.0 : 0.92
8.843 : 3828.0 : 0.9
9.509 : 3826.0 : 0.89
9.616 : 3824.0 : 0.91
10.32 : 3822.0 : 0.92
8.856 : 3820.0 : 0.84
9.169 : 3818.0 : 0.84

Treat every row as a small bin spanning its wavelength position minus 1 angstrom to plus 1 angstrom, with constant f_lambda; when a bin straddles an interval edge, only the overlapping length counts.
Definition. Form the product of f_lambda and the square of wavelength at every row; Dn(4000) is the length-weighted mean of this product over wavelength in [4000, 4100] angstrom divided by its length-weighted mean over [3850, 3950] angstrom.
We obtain 1.1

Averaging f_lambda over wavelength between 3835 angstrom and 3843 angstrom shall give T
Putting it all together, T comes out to 8.8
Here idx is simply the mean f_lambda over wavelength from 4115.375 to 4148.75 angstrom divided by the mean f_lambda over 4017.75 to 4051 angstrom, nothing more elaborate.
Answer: 0.97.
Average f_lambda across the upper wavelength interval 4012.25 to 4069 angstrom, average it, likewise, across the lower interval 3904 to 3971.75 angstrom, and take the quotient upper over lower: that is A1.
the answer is 1.1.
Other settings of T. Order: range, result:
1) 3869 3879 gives 10.5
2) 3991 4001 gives 10.7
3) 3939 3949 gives 10.4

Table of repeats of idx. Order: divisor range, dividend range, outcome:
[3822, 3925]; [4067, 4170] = 1.03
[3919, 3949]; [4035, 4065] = 1.12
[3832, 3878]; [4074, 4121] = 0.97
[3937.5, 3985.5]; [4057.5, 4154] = 1.09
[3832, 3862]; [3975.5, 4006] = 1.09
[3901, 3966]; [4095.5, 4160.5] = 1.01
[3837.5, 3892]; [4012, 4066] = 1.09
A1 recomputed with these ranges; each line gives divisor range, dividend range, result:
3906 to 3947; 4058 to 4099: 1.03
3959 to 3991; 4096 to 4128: 1.06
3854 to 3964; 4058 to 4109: 0.99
